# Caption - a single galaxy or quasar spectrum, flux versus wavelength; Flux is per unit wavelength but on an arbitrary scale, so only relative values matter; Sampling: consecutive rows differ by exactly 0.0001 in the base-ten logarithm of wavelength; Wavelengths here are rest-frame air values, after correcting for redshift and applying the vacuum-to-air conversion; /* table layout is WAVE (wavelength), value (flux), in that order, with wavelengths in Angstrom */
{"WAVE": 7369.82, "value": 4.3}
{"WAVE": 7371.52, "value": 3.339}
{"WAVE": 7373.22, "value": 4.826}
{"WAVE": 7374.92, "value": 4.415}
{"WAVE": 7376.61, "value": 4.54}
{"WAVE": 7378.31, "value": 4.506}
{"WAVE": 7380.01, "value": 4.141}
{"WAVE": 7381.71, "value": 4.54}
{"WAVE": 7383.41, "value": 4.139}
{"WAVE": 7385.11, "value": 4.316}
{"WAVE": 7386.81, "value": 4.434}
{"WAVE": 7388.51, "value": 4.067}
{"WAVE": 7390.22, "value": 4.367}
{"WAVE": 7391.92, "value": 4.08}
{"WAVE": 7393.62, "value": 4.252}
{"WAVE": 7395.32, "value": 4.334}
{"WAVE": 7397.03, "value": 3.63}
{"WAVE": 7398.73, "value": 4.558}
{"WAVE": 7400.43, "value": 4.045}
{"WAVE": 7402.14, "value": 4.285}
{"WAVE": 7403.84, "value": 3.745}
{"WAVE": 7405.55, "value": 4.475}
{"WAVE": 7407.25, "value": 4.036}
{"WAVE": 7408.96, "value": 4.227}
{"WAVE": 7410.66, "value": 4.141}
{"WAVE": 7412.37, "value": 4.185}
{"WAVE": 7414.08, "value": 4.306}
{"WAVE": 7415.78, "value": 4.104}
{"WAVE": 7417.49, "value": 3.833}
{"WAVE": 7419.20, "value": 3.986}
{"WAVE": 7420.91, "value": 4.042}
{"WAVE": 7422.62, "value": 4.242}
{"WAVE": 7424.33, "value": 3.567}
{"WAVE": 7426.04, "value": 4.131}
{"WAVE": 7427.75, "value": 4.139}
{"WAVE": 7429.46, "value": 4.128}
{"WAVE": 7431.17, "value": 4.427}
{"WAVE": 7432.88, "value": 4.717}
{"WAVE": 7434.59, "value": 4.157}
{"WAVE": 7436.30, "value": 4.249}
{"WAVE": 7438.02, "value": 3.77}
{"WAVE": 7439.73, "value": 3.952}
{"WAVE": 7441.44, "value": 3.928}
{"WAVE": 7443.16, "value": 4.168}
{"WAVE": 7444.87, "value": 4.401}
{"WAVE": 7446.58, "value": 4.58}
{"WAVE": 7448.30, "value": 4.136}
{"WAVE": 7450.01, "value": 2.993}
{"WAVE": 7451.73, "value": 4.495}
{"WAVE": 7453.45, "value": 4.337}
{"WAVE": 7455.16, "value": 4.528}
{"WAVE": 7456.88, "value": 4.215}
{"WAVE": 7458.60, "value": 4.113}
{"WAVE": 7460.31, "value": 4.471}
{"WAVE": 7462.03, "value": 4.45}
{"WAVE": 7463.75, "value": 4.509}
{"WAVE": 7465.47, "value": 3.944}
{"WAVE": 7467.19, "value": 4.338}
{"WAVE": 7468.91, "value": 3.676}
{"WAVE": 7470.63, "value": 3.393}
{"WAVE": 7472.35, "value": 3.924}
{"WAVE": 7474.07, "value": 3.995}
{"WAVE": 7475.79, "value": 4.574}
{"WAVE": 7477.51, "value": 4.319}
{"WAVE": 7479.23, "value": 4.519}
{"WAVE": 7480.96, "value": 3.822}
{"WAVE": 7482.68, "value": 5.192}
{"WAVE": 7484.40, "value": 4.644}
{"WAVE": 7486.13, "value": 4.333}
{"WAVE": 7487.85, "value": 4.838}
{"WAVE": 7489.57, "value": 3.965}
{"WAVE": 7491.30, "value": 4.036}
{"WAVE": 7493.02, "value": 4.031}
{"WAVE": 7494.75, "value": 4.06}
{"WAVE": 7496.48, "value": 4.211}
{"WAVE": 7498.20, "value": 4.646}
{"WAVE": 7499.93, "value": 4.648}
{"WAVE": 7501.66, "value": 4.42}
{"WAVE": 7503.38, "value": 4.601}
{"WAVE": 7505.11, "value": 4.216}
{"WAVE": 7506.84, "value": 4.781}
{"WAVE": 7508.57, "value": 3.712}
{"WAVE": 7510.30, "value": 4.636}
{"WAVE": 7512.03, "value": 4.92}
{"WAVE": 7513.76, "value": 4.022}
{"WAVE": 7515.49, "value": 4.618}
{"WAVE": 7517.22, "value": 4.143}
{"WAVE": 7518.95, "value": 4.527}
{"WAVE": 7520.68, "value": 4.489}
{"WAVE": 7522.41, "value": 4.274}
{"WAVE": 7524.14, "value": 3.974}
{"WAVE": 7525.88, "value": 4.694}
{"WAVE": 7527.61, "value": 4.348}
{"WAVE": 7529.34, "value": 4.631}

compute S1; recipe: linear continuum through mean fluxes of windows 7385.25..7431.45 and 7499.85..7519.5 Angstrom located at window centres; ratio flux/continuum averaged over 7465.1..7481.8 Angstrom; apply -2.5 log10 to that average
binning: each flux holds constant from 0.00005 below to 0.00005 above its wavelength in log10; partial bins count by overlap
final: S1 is 0.07 mag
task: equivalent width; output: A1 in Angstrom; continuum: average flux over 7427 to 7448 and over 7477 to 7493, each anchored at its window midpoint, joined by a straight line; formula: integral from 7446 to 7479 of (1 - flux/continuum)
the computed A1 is 1.1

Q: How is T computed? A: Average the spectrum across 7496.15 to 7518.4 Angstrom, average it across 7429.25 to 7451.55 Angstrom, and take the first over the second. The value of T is 1.07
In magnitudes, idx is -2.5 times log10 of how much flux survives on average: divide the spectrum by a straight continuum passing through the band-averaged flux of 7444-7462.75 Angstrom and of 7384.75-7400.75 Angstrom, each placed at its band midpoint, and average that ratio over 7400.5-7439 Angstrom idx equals 0.025 mag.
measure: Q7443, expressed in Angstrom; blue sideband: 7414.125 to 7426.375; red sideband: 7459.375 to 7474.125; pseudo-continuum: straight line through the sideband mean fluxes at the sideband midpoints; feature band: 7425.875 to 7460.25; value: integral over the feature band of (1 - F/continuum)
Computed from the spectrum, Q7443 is -1.2 Angstrom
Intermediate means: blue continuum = 4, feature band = 4.19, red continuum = 4.08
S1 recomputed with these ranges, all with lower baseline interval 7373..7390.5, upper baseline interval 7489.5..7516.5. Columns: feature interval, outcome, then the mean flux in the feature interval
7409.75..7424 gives 0.07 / 4.09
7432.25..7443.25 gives 0.06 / 4.12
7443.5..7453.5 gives 0.06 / 4.14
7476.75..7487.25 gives -0.03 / 4.48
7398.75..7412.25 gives 0.05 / 4.17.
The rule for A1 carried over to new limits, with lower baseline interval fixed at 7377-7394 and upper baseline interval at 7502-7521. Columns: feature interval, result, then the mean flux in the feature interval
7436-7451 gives 1.16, 4.01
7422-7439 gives 0.74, 4.15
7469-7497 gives 1.07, 4.23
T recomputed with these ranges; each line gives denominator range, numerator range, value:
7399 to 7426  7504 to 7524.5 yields 1.07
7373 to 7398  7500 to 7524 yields 1.03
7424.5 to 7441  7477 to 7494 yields 1.05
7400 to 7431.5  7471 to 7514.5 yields 1.06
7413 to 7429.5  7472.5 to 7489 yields 1.10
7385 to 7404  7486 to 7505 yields 1.04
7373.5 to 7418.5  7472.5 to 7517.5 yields 1.04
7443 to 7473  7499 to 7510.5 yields 1.06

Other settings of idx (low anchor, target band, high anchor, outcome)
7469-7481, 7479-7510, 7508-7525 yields -0.04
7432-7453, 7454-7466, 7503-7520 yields -0.03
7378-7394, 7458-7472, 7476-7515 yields 0.07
